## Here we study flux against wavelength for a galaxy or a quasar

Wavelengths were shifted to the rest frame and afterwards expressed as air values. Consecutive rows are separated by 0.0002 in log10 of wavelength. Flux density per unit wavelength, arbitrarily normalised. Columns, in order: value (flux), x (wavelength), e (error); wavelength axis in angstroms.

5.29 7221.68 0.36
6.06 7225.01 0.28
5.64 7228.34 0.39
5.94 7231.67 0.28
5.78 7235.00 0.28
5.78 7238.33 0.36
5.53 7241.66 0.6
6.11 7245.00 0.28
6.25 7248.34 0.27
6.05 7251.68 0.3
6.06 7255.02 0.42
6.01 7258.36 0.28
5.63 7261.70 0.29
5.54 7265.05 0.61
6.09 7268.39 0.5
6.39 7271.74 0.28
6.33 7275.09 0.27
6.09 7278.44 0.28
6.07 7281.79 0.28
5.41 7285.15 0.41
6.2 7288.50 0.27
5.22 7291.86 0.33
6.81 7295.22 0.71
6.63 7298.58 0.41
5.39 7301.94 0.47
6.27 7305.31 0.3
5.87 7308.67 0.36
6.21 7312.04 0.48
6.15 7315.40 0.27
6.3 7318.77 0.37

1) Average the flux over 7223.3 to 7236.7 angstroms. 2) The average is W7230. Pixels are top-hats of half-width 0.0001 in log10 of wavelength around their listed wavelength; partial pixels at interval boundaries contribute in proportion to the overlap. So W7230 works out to 5.85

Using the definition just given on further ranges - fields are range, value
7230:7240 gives 5.84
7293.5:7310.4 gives 6.19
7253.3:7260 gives 6.04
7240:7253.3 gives 5.98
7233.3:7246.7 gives 5.8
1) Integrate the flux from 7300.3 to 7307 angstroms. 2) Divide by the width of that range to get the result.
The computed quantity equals 5.83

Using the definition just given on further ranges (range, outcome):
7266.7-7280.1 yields 6.23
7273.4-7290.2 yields 6.02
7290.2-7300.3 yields 6.22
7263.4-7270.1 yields 5.82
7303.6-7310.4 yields 6.06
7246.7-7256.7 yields 6.12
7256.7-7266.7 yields 5.73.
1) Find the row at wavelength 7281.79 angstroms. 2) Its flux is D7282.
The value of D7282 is 6.07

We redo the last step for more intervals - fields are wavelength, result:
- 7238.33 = 5.78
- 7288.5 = 6.2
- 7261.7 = 5.63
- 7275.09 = 6.33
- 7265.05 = 5.54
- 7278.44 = 6.09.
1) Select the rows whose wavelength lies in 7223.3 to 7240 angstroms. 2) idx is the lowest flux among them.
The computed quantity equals 5.64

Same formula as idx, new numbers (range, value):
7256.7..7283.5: 5.54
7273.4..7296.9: 5.22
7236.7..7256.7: 5.53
